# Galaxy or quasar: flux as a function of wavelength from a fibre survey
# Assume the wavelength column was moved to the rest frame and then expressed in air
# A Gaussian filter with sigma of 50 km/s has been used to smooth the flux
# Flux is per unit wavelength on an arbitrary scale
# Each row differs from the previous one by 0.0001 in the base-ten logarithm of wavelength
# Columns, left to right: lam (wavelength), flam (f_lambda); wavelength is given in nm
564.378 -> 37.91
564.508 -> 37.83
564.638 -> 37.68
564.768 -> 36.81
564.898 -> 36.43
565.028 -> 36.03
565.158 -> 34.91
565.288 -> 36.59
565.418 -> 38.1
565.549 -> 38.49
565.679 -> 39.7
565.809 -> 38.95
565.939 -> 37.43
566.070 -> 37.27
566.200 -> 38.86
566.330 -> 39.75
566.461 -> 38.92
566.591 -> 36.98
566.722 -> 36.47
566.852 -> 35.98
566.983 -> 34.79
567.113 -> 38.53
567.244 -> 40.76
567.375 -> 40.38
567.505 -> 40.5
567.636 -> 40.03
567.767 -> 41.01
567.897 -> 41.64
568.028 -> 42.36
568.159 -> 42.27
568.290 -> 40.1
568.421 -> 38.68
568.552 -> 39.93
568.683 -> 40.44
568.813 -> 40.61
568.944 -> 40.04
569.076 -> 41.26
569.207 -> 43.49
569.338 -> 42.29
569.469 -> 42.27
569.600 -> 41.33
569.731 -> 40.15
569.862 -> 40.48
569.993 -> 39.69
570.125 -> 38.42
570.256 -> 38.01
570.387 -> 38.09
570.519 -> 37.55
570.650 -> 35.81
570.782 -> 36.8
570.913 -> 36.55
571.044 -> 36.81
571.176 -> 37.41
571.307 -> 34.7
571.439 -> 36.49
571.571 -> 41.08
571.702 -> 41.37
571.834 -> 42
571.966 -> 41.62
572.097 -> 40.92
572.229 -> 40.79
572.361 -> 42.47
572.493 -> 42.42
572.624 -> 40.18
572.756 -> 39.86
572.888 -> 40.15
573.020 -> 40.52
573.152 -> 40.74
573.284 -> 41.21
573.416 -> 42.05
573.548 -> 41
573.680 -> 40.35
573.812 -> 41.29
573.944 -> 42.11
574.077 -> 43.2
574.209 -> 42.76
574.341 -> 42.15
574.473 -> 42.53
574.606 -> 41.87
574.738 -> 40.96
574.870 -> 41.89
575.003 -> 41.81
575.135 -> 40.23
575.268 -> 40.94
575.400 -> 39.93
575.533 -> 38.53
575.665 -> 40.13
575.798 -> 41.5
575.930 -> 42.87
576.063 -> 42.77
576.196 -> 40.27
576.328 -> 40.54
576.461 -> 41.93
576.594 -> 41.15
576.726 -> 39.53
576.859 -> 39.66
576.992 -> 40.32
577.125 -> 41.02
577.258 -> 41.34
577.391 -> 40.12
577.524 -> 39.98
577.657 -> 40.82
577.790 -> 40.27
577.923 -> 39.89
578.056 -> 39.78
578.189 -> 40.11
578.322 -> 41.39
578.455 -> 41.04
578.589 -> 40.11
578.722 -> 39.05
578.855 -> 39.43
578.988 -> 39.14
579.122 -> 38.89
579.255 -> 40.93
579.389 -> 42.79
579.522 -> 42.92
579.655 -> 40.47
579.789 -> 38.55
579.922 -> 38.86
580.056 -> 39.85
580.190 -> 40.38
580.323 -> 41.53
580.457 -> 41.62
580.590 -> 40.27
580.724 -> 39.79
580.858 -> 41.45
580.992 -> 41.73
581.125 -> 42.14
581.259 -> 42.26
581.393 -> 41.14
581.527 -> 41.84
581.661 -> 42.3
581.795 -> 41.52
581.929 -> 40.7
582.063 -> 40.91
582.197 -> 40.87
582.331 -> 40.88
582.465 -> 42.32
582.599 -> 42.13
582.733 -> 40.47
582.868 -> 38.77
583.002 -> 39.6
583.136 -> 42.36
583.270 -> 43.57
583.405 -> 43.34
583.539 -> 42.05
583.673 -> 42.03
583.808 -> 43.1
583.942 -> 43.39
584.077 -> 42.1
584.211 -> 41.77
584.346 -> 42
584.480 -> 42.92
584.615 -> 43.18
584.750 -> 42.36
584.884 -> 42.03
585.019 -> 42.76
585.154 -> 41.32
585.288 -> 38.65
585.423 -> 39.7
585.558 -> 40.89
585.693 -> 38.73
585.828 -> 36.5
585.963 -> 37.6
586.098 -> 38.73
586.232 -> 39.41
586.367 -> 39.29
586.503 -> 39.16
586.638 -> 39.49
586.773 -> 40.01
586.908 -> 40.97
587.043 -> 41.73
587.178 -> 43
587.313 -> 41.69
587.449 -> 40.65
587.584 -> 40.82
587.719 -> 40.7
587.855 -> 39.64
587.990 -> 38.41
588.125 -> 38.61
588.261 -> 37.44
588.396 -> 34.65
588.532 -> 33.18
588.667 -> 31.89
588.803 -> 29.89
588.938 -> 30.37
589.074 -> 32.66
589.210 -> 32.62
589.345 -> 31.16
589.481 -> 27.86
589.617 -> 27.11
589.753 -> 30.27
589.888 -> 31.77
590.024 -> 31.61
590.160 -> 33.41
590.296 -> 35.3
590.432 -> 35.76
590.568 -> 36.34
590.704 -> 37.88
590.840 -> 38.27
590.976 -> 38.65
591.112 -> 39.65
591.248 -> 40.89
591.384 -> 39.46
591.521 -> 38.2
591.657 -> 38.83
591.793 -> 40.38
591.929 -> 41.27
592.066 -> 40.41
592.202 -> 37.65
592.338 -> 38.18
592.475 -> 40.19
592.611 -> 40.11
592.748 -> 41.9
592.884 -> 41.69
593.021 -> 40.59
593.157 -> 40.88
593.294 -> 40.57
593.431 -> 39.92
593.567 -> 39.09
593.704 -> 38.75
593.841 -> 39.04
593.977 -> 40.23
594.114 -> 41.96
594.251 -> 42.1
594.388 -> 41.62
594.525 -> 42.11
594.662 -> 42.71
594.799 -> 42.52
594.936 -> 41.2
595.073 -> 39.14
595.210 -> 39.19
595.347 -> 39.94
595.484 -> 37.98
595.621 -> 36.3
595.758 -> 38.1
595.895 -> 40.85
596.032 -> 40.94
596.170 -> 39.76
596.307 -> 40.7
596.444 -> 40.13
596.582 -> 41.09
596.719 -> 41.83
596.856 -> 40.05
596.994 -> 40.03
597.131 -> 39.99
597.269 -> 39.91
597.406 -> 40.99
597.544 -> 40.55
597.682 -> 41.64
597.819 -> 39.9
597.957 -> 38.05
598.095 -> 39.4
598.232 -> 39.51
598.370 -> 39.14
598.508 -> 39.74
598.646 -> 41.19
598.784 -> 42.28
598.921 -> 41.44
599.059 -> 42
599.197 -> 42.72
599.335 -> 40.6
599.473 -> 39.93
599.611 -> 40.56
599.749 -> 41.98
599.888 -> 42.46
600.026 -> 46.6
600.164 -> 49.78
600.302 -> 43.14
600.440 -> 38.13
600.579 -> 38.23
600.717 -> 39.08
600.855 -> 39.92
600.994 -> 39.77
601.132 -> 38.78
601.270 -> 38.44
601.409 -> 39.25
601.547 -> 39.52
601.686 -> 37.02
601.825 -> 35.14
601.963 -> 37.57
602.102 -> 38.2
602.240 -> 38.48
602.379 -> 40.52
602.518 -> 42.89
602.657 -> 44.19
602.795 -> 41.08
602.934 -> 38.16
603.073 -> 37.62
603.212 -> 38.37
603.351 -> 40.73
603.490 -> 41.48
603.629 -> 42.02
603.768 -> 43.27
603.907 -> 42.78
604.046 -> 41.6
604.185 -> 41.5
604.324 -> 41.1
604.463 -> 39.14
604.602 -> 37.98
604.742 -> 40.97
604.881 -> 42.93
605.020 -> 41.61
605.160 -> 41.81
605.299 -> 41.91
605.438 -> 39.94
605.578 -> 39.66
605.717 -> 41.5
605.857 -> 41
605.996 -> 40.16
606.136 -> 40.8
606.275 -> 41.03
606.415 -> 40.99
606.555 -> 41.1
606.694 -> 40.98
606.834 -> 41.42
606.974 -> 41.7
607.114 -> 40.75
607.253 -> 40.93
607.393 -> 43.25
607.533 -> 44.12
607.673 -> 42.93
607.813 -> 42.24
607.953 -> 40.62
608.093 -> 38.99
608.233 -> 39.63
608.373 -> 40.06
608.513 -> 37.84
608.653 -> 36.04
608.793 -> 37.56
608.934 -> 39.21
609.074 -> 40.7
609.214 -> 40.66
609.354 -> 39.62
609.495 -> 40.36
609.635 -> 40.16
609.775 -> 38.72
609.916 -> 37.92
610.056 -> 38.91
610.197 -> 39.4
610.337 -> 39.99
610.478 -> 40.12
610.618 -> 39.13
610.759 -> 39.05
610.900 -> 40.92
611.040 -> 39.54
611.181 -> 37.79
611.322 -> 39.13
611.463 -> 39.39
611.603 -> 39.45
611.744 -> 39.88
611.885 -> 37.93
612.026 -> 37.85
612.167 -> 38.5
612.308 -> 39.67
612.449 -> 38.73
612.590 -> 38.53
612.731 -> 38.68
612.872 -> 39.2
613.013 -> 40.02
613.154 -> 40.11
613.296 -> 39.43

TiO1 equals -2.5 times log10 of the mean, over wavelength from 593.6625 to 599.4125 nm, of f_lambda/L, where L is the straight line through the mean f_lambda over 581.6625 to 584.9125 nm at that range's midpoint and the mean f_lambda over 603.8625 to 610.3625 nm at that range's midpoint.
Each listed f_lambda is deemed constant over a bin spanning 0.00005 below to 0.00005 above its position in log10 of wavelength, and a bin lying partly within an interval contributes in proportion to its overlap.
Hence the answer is 0.02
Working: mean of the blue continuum 41.9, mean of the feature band 40.4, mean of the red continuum 40.5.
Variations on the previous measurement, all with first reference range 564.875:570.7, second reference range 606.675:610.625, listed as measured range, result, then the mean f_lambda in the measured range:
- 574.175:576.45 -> -0.05 mag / 41.3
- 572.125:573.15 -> -0.04 mag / 40.9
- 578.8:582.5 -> -0.04 mag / 40.9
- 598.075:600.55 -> -0.05 mag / 41.7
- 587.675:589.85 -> 0.19 mag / 33.4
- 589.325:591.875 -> 0.12 mag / 35.5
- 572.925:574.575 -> -0.06 mag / 41.6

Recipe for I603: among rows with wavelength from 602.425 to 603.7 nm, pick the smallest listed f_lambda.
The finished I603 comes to 37.62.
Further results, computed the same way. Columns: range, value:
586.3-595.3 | 27.11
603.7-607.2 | 37.98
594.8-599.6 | 36.3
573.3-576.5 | 38.53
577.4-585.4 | 38.55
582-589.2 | 29.89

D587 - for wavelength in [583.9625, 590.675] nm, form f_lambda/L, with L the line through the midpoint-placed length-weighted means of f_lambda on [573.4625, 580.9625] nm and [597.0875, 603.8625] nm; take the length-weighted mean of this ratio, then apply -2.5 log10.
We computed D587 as 0.09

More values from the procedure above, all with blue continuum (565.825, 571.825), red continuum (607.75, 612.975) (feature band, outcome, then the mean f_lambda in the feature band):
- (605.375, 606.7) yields -0.04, 40.7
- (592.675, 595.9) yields -0.03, 40.3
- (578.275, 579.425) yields -0.03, 40.2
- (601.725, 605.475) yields -0.03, 40.5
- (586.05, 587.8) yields -0.03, 40.4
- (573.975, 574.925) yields -0.08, 42.2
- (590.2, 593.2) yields 0.00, 39.1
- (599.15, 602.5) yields -0.03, 40.3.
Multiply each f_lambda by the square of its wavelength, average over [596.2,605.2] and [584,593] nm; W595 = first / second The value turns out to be 1.1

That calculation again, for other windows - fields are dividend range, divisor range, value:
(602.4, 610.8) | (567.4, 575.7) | 1.13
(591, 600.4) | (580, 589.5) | 1.06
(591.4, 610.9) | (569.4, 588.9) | 1.08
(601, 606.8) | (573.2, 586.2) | 1.07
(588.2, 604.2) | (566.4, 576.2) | 1.06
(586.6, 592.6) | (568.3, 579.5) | 0.96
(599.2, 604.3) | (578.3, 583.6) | 1.06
